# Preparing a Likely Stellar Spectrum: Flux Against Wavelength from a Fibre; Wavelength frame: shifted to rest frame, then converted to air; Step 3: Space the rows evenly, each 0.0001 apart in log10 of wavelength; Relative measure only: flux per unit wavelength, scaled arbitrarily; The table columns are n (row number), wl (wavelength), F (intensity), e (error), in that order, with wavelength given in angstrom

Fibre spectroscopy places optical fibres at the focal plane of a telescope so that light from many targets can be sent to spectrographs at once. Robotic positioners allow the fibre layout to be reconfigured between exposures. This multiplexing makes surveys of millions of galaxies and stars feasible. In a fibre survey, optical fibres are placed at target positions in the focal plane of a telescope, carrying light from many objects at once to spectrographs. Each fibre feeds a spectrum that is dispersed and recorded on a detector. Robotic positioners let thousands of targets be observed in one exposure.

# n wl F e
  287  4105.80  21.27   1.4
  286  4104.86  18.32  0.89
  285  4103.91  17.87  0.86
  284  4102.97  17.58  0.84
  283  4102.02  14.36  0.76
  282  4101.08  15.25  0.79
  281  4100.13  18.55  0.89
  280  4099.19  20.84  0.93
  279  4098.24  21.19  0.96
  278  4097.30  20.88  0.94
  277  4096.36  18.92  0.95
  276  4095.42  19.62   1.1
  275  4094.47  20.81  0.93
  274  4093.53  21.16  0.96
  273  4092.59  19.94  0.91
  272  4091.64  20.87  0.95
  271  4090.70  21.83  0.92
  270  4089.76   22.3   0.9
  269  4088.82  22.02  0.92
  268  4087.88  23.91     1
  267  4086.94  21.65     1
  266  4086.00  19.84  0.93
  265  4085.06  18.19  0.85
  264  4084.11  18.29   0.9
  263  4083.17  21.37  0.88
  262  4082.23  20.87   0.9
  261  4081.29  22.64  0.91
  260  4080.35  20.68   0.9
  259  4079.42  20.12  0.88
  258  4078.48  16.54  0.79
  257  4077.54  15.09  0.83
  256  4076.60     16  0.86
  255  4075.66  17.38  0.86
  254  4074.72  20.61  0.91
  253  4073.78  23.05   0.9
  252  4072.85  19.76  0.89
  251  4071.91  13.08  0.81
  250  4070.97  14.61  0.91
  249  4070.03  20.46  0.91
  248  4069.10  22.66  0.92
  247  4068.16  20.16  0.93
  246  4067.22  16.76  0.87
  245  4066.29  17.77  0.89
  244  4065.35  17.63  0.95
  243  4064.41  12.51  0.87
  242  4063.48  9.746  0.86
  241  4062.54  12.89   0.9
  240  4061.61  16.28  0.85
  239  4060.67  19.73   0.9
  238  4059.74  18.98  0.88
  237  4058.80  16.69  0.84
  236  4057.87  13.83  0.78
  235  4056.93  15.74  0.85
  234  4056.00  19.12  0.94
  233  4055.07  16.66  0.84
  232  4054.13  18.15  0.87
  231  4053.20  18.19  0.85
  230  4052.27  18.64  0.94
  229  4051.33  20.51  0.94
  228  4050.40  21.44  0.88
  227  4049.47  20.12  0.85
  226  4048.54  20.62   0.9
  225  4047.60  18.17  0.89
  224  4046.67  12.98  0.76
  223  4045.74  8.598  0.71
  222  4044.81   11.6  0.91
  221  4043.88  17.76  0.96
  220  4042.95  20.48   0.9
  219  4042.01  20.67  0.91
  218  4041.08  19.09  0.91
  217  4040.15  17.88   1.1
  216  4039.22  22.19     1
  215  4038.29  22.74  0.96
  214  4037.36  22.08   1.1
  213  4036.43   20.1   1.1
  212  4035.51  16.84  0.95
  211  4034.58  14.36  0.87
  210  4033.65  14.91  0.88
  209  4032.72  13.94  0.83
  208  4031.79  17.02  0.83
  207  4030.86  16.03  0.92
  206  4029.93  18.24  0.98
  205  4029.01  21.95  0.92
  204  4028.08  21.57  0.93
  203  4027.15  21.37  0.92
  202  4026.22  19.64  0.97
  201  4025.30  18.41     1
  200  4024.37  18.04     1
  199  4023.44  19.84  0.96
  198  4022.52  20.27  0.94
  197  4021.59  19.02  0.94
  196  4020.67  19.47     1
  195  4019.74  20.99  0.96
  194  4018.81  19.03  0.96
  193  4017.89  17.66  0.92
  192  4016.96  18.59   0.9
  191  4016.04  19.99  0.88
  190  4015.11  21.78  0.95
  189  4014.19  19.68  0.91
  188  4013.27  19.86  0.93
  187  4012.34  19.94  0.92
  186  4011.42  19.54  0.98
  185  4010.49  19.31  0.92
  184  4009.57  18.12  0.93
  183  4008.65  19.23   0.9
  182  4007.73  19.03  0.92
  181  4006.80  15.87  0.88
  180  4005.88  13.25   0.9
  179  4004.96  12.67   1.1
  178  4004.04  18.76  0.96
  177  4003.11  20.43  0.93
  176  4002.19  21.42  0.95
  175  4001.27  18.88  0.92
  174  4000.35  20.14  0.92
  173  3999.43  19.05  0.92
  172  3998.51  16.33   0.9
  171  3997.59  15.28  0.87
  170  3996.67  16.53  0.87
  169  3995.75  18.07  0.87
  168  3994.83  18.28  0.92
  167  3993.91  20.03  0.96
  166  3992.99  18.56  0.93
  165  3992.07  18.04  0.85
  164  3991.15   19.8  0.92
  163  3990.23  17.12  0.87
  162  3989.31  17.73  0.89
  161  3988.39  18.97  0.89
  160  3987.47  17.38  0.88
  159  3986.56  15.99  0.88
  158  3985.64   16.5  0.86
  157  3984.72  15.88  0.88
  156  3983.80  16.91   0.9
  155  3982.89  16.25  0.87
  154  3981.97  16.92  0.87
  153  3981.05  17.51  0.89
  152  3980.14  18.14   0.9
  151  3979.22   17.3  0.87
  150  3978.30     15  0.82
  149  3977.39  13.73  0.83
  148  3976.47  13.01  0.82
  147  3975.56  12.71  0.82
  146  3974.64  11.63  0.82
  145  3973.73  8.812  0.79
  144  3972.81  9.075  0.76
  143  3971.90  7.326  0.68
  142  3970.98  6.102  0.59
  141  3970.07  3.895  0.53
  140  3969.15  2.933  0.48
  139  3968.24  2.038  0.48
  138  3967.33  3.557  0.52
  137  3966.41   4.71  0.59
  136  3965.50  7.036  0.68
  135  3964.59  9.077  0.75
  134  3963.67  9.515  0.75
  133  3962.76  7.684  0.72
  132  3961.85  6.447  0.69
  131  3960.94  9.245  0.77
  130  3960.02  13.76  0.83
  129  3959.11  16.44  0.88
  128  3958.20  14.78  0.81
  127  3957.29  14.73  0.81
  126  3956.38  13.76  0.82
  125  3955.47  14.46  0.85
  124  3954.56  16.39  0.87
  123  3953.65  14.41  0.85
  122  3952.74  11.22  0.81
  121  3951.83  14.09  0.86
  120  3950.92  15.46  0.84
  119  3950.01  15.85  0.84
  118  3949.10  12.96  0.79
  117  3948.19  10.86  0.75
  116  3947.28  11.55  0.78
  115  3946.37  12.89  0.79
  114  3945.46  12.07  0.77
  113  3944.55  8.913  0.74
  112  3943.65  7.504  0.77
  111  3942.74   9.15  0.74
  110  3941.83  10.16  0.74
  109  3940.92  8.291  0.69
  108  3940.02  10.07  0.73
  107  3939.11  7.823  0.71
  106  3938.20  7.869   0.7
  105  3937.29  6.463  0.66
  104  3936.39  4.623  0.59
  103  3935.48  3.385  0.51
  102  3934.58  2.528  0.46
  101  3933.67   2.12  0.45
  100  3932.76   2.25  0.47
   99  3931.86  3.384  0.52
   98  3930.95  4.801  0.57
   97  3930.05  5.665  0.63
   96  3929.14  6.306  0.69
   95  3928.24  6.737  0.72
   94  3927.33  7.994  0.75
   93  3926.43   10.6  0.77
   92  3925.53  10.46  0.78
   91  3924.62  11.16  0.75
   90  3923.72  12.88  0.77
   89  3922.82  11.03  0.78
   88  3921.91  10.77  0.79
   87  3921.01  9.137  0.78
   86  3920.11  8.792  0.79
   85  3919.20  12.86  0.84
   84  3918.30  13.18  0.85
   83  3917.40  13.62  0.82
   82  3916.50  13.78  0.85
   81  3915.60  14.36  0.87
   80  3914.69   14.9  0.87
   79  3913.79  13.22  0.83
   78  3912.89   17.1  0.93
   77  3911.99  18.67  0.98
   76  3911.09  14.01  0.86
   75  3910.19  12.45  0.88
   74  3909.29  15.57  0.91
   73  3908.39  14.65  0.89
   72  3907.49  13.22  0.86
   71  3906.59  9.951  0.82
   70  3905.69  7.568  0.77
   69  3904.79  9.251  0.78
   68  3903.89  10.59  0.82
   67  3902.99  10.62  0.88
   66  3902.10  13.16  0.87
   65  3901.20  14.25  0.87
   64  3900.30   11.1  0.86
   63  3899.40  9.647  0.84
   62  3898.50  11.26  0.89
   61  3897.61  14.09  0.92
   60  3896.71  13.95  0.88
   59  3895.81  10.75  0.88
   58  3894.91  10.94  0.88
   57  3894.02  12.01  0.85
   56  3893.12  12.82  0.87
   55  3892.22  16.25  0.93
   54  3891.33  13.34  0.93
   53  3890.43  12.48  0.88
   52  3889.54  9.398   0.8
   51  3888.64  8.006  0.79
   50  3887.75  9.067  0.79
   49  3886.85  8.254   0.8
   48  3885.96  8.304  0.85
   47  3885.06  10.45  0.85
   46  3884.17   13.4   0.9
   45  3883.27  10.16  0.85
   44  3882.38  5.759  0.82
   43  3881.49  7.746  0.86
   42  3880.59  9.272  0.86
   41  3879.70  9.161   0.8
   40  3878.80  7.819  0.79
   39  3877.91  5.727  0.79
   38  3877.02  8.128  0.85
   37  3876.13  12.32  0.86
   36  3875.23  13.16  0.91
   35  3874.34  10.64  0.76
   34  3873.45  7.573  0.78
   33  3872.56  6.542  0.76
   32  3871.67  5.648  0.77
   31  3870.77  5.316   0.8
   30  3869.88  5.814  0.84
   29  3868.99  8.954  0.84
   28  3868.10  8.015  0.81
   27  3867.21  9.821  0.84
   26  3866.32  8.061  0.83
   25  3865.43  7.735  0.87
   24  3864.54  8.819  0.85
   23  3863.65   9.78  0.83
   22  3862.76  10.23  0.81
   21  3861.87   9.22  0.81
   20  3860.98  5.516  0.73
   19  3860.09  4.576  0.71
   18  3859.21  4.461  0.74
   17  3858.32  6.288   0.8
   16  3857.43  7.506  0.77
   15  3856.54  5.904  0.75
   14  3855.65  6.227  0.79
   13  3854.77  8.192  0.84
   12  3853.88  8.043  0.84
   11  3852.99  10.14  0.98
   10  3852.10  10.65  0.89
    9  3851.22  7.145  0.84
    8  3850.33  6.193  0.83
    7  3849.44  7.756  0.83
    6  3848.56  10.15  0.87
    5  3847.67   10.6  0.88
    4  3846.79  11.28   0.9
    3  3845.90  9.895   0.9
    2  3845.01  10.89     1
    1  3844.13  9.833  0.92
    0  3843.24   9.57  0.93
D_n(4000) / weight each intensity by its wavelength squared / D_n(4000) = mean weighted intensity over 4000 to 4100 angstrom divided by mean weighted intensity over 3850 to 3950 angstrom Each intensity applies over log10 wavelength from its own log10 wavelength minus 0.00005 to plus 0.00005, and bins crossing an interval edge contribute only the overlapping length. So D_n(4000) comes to 2.1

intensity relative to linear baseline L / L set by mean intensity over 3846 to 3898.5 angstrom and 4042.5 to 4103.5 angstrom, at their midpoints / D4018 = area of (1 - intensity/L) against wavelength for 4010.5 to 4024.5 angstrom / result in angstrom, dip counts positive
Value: -3.36 angstrom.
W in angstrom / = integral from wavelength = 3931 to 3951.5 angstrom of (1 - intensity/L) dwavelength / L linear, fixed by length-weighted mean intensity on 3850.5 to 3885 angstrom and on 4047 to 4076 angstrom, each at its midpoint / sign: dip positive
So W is 6.02 angstrom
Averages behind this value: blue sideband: 8.16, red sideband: 17.8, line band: 8.43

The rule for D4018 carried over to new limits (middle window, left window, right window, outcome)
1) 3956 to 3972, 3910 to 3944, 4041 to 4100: 4.3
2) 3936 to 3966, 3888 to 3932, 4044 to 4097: 5.0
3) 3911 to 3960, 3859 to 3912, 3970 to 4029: 9.1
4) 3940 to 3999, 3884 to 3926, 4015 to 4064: 8.4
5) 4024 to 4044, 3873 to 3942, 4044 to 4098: -2.8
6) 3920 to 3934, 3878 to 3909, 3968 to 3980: 3.6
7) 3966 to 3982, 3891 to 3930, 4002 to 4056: 5.7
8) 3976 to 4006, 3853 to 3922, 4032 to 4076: -5.0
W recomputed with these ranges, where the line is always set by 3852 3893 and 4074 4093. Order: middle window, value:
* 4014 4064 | -1.6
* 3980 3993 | -2.3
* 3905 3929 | -2.5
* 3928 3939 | 6.6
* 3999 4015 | -2.7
